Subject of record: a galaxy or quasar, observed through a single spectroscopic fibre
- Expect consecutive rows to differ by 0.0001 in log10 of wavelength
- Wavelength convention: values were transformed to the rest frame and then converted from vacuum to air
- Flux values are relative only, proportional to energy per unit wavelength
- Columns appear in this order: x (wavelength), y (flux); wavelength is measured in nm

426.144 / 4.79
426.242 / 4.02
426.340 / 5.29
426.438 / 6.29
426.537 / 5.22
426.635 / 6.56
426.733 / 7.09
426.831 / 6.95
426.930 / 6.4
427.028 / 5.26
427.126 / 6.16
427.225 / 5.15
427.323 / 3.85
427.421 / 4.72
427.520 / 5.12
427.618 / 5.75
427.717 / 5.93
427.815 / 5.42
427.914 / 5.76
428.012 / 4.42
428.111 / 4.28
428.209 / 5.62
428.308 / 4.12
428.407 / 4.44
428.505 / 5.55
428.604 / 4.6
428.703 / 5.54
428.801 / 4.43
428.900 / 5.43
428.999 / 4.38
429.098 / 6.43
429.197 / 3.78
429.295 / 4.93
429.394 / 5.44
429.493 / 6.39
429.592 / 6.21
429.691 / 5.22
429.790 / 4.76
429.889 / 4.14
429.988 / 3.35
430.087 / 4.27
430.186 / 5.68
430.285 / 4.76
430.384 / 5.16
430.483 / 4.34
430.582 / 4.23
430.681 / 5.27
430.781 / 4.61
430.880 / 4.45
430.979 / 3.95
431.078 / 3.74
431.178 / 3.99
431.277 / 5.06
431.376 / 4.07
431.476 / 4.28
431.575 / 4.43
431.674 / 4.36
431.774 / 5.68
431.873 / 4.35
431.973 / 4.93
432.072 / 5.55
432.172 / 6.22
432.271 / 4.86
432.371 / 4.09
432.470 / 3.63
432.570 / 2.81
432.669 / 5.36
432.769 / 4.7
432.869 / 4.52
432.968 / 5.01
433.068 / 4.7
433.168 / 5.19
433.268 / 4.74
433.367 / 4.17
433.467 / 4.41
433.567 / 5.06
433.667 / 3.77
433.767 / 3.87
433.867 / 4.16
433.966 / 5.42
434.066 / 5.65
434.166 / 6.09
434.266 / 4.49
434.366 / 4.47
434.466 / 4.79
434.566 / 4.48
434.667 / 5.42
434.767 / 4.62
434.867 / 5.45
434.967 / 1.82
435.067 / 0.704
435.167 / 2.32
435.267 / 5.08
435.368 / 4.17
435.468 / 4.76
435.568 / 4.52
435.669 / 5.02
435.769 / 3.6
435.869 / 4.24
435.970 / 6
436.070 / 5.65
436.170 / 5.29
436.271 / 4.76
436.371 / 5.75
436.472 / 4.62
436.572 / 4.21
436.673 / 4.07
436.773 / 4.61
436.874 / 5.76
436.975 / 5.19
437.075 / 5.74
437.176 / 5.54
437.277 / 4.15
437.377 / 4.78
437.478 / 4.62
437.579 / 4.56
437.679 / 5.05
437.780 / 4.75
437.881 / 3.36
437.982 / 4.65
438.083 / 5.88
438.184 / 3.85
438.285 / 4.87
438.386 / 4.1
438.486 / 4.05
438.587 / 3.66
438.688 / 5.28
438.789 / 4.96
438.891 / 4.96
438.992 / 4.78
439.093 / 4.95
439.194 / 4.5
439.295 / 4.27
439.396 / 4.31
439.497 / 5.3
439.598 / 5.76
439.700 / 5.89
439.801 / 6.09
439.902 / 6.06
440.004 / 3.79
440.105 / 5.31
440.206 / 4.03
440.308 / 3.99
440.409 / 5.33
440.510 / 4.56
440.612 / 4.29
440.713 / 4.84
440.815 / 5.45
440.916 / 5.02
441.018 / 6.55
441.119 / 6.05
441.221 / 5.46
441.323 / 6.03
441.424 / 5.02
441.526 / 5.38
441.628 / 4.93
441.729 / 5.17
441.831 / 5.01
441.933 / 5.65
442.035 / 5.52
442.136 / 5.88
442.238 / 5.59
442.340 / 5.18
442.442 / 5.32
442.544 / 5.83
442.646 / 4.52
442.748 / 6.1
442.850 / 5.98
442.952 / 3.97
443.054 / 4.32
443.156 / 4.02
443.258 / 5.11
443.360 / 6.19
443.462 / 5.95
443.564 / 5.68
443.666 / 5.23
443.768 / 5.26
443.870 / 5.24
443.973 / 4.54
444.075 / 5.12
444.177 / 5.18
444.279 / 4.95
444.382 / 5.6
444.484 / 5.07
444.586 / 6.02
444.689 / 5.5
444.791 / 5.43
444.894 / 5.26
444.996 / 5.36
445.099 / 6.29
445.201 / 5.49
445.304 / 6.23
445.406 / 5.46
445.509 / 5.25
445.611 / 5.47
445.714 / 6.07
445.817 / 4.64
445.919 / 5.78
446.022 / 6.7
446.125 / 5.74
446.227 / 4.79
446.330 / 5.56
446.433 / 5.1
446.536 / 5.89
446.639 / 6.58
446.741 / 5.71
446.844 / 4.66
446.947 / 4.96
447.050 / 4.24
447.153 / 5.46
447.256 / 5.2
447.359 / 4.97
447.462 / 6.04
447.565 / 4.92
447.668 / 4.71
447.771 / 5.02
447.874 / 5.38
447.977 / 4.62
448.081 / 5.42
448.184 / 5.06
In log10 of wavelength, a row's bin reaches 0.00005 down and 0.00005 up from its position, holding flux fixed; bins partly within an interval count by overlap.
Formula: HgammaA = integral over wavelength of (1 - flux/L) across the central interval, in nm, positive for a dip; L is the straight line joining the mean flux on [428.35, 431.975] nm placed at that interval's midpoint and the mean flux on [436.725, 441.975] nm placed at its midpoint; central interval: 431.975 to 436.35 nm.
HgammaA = 0.26 nm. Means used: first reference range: 4.77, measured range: 4.56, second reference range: 4.96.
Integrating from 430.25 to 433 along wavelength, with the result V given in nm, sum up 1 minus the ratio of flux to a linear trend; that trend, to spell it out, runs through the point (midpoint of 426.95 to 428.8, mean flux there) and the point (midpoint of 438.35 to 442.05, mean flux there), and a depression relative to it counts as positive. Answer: 0.27 nm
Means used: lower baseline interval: 5.1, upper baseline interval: 5.03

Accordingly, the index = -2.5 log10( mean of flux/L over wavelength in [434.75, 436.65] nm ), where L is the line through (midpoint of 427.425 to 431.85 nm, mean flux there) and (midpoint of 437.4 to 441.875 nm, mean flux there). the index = 0.13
